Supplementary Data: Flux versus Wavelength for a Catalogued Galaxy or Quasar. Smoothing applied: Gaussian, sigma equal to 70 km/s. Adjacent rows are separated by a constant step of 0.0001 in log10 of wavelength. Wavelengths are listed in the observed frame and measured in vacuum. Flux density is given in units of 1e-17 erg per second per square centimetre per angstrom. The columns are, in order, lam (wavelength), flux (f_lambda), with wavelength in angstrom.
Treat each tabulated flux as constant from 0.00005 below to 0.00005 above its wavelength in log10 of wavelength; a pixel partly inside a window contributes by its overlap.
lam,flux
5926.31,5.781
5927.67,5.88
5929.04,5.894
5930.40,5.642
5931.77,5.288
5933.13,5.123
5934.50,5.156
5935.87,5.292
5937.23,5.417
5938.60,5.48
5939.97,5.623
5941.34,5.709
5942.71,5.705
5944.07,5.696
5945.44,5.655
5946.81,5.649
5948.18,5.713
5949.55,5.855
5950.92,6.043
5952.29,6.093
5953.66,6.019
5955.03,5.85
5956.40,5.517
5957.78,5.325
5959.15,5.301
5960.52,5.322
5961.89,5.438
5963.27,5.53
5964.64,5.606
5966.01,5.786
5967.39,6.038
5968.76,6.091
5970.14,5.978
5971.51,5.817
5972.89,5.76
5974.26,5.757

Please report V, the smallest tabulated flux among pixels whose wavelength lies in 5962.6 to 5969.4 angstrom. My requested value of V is 5.53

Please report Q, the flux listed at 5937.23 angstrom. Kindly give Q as 5.417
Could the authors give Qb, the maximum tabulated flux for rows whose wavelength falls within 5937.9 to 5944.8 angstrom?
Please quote 5.709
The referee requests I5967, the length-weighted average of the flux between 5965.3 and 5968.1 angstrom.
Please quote 5.91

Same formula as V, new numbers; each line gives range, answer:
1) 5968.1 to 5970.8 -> 5.978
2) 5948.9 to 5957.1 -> 5.517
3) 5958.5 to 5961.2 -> 5.301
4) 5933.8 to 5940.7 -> 5.156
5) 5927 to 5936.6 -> 5.123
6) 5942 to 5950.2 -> 5.649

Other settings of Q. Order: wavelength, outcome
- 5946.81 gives 5.649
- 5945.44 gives 5.655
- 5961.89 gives 5.438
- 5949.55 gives 5.855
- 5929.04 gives 5.894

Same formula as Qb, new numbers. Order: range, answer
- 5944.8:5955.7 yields 6.093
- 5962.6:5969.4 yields 6.091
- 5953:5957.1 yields 6.019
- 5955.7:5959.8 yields 5.517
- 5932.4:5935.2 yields 5.156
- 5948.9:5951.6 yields 6.043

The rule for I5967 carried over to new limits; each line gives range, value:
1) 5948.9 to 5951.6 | 5.95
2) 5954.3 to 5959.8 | 5.5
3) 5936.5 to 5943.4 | 5.59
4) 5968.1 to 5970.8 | 6.02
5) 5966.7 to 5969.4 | 6.07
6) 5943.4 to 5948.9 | 5.68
